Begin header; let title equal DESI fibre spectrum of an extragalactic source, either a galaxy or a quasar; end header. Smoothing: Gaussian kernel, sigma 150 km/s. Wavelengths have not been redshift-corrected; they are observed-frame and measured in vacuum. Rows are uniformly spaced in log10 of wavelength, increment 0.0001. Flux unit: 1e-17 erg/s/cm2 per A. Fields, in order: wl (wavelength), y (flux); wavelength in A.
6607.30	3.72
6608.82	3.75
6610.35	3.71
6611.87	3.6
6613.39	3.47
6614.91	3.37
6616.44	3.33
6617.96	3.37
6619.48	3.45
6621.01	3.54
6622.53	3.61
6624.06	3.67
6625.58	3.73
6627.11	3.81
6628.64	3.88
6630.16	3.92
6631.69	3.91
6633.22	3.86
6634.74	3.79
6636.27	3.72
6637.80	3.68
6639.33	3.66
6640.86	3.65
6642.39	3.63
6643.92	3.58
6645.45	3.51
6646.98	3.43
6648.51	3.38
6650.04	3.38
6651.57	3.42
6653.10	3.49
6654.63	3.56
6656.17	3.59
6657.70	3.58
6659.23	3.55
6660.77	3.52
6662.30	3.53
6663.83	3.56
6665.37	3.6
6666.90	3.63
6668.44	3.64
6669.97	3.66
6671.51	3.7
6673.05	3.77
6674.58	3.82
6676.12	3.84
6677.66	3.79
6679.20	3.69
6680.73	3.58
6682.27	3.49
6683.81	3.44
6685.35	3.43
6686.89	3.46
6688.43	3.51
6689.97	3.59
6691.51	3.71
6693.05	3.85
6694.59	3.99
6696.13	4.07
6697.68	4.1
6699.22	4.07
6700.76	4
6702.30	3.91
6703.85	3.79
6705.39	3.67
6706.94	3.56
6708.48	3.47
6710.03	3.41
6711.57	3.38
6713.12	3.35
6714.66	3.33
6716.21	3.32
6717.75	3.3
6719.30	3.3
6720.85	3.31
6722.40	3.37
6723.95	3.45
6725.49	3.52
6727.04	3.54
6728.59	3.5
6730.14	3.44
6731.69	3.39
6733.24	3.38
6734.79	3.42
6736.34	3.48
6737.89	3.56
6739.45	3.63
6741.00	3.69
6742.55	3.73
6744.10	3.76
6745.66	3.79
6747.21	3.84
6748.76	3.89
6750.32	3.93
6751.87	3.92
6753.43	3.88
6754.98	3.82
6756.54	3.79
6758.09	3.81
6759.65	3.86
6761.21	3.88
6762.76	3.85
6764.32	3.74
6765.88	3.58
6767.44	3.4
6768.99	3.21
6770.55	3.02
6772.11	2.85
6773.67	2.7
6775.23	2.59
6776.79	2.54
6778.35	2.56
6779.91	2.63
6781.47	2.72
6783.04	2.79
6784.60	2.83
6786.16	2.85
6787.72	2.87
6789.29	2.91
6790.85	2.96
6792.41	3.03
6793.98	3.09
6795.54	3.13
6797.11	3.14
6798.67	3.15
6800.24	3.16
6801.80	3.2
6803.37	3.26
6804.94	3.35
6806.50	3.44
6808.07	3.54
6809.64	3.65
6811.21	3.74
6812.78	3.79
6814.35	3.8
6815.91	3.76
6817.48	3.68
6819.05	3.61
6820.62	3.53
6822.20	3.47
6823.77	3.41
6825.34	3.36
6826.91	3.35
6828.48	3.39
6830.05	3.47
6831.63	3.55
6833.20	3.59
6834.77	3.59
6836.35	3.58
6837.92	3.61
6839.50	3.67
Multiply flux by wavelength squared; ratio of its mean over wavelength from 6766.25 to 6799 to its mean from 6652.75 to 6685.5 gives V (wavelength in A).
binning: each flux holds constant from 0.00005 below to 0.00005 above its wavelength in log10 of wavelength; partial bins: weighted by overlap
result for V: 0.8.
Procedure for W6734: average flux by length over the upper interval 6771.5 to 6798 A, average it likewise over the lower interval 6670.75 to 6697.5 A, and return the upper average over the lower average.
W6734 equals 0.77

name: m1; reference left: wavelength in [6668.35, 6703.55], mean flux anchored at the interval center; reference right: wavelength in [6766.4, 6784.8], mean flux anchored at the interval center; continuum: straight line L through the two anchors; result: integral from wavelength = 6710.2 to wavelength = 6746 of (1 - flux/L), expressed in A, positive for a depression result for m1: -1.8 A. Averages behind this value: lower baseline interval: 3.75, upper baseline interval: 2.83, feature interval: 3.47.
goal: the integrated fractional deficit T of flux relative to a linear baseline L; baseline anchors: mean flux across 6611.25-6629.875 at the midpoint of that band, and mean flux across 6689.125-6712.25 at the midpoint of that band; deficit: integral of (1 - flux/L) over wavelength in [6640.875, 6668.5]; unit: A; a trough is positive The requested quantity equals 1.0 A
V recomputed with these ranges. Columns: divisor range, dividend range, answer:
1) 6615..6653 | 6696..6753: 1.03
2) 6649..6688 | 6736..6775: 1.03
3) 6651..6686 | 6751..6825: 0.95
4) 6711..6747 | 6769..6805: 0.85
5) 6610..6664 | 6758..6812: 0.92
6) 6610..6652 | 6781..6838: 0.97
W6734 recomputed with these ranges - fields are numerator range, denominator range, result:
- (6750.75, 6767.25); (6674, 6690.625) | 1.06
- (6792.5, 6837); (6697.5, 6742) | 0.98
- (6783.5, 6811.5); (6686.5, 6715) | 0.86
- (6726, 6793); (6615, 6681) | 0.93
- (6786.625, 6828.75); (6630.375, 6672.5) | 0.93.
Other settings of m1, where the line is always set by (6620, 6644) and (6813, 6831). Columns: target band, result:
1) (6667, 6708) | -0.7 A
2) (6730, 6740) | 0.4 A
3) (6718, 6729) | 0.7 A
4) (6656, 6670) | 0.4 A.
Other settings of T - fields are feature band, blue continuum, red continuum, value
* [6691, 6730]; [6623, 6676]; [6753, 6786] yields -2.0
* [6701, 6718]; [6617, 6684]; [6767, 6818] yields -0.5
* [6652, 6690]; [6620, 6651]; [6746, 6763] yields 1.3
